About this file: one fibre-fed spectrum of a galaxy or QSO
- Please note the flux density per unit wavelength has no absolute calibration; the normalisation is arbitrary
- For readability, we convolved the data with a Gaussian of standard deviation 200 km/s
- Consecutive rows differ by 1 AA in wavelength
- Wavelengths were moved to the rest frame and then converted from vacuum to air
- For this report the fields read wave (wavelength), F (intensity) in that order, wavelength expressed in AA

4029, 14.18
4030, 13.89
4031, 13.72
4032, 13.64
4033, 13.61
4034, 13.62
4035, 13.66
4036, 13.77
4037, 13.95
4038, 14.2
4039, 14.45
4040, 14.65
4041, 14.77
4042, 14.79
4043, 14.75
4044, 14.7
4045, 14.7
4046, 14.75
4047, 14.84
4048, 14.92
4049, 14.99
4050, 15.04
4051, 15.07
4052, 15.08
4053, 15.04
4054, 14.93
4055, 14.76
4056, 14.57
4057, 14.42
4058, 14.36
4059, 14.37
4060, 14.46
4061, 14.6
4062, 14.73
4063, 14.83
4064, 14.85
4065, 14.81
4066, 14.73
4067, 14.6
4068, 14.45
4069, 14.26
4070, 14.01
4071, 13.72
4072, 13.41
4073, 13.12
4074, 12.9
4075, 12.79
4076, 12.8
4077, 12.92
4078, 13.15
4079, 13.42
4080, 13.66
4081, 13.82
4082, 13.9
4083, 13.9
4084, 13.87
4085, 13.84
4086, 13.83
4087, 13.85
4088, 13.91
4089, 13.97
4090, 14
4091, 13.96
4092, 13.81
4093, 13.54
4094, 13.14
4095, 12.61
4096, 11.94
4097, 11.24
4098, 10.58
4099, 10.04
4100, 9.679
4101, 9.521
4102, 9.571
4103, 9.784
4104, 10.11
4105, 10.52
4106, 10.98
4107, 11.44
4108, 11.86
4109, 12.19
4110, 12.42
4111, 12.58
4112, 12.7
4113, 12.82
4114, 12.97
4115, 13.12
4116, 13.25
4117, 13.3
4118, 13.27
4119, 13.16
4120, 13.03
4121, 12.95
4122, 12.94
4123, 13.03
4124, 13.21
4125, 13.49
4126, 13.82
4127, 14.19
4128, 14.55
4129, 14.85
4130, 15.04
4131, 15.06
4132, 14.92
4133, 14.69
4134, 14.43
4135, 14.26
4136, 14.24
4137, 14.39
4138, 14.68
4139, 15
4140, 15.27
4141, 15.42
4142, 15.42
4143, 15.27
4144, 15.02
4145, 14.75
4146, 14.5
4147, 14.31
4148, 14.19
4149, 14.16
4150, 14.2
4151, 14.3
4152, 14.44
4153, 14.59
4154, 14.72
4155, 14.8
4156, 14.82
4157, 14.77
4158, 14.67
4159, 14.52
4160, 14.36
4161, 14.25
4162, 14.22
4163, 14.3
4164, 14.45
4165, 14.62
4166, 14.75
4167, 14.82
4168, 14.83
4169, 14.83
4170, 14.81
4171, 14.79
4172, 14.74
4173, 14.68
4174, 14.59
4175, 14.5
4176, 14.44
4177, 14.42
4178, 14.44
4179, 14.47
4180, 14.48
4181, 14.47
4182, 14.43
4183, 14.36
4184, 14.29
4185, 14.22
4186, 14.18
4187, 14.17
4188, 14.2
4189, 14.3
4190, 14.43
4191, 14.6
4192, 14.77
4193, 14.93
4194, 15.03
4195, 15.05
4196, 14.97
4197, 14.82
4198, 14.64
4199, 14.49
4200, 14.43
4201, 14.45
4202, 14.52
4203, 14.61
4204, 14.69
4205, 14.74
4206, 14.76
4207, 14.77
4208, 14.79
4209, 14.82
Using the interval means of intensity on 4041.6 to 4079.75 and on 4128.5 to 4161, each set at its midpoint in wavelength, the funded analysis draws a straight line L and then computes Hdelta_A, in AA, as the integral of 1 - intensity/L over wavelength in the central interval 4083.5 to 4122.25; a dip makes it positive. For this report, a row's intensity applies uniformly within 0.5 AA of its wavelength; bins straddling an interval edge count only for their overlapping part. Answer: 5.7 AA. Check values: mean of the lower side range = 14.3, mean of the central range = 12.4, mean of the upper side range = 14.7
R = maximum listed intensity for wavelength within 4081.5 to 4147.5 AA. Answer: 15.42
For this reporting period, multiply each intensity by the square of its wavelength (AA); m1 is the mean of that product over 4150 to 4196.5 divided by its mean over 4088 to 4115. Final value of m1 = 1.3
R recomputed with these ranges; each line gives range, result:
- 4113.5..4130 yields 15.04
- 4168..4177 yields 14.83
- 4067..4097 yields 14.6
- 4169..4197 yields 15.05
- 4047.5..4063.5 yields 15.08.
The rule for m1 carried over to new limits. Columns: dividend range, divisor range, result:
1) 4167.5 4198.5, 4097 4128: 1.24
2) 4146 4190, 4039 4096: 1.07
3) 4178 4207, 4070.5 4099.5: 1.17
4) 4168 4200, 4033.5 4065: 1.06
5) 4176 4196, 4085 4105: 1.26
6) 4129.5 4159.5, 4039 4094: 1.07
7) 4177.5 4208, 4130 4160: 1.01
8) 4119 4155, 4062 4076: 1.06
